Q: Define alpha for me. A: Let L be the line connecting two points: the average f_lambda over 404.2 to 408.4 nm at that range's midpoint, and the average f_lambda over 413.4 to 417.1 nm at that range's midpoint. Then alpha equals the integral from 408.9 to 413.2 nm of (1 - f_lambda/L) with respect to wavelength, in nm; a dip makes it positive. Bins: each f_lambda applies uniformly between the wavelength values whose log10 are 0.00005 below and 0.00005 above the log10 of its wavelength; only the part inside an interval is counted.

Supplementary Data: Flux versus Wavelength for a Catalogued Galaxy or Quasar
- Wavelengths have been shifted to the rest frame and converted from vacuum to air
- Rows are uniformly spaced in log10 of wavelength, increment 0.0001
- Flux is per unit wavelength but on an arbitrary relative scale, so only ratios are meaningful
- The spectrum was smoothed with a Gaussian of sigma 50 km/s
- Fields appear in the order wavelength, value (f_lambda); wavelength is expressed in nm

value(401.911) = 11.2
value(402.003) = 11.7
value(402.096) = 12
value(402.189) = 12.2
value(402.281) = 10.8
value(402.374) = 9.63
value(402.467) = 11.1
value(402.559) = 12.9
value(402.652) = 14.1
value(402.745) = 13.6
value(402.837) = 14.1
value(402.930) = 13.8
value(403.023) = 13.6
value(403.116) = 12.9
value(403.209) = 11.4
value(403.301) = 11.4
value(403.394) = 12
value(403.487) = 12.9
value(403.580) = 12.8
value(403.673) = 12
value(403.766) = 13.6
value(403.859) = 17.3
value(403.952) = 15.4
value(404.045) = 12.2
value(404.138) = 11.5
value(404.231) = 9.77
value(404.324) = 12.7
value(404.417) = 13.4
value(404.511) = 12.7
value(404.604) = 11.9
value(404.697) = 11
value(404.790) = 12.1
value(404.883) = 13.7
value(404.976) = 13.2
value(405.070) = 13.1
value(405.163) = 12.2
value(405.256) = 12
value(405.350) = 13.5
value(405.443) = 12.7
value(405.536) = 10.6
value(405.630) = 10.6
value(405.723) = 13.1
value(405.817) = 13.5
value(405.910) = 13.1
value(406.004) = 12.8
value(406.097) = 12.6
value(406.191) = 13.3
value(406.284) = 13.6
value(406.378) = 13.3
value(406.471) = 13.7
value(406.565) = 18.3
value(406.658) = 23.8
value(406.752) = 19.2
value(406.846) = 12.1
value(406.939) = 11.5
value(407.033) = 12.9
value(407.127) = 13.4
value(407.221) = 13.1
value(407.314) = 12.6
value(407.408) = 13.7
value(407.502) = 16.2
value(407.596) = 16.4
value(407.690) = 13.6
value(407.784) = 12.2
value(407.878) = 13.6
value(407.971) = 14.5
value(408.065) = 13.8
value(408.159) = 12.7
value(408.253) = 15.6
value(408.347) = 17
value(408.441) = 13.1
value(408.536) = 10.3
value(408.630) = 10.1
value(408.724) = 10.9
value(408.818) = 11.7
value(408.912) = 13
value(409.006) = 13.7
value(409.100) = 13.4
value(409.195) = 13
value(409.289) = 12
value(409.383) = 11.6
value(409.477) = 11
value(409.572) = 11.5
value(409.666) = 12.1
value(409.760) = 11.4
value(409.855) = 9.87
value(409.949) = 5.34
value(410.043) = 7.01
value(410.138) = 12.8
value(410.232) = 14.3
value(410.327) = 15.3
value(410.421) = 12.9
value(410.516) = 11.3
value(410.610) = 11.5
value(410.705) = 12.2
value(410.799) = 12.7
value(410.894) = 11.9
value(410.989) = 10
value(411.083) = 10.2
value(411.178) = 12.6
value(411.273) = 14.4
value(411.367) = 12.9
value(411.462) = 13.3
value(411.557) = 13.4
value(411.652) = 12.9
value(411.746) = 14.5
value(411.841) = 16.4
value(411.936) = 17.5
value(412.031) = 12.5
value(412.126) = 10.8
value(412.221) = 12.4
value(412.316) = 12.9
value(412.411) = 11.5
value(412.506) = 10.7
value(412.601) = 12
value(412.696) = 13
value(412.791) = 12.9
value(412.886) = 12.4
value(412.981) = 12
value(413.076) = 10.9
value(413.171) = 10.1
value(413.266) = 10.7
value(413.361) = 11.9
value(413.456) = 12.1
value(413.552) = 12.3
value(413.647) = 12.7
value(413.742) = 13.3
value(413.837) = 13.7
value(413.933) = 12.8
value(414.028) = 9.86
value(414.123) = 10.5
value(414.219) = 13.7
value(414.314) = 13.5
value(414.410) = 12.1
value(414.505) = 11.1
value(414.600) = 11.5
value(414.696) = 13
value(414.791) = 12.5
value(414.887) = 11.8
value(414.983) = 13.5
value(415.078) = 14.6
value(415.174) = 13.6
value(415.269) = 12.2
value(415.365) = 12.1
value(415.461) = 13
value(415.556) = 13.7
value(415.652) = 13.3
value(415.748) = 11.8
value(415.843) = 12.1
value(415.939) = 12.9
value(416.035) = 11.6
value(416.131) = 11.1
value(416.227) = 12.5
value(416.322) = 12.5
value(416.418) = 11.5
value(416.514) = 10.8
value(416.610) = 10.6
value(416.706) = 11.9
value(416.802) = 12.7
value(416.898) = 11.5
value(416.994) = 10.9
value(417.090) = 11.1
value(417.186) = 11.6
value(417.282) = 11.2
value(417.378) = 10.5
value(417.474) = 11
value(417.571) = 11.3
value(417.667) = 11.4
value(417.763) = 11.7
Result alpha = 0.219 nm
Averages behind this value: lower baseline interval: 13.6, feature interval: 12.2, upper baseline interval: 12.3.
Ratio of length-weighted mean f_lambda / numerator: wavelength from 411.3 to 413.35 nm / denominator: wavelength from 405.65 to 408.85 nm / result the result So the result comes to 0.9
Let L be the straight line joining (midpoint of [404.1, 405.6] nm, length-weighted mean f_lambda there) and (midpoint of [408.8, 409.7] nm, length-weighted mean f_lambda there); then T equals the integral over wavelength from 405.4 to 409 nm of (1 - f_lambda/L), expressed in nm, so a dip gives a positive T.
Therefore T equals -0.40 nm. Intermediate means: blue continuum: 12.2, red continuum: 12.3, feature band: 13.6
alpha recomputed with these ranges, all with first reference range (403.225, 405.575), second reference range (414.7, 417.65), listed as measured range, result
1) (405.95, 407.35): -0.214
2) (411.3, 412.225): -0.111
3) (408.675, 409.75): 0.021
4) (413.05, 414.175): 0.038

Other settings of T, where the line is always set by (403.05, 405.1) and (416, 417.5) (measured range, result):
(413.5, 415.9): -0.191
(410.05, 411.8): -0.087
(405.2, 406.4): -0.013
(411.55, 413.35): -0.106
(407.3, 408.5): -0.188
